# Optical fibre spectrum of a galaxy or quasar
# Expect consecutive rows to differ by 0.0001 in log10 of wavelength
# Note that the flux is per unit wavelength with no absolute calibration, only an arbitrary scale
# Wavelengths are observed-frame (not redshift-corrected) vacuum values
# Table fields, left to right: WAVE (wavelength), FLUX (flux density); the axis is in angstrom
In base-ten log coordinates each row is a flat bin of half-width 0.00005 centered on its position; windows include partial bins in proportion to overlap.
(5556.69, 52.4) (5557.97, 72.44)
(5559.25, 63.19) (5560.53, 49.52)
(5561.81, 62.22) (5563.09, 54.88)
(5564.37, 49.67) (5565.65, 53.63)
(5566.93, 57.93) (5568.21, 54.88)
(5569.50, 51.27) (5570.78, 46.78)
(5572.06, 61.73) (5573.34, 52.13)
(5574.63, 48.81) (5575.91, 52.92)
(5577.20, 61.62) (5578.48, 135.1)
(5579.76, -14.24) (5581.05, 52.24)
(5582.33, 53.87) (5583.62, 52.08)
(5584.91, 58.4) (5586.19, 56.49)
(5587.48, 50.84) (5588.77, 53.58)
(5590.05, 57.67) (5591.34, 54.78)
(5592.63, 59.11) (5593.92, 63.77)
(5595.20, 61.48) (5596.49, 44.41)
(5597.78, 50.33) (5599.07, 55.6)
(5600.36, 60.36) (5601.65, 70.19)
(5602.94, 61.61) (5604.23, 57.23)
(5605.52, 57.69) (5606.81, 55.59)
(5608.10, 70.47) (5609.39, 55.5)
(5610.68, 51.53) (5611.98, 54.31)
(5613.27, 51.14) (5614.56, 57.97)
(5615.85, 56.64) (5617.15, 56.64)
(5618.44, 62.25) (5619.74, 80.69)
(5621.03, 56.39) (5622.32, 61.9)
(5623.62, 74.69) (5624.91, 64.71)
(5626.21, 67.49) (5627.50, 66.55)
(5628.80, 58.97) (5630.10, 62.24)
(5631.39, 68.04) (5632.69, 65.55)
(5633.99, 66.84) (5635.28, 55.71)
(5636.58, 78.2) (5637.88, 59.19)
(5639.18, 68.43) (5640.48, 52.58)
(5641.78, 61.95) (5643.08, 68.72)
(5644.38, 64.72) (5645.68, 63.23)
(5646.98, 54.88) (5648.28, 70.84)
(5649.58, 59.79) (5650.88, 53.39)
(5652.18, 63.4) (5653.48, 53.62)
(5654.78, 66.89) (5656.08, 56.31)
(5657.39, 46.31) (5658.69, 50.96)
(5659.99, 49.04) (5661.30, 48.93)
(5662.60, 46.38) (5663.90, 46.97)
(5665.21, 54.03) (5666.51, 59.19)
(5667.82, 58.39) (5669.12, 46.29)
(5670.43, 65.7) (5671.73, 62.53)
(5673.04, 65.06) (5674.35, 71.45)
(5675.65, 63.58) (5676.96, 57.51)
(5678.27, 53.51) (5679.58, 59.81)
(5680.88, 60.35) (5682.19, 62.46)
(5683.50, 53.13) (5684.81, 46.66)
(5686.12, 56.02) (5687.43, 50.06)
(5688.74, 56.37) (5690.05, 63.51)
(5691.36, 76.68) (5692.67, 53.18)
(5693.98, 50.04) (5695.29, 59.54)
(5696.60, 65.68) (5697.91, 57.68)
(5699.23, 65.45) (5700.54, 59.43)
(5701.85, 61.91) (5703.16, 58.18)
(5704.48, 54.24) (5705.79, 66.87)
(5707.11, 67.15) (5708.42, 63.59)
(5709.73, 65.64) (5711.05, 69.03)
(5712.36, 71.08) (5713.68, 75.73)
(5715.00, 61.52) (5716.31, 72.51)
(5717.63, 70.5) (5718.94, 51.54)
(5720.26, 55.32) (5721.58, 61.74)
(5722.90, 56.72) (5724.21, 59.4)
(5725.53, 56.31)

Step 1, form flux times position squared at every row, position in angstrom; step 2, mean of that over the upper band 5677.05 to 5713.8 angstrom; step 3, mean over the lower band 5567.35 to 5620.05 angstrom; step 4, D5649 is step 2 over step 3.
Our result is 1.11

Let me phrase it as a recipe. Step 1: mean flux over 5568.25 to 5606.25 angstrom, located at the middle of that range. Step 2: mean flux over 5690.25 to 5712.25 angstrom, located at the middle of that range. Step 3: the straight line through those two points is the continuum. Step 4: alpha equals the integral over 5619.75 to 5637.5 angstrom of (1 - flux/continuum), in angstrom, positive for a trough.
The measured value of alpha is -2.20 angstrom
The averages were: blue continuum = 56.1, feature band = 65.7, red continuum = 62.4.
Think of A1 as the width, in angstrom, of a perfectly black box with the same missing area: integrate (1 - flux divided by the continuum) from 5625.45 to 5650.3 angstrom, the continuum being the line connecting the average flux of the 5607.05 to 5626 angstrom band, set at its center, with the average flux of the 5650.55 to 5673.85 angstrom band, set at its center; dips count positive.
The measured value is -2.3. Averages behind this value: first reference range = 61.1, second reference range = 55.3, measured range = 63.8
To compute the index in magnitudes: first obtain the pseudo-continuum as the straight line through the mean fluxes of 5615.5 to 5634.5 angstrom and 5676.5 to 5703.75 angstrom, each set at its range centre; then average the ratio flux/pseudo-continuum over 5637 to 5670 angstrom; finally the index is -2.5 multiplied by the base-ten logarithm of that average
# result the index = 0.09 mag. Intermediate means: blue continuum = 64.7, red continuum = 58.5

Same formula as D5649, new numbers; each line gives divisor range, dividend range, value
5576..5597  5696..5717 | 1.20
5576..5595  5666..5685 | 1.08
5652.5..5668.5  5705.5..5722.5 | 1.25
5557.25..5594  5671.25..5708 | 1.11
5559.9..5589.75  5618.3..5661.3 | 1.16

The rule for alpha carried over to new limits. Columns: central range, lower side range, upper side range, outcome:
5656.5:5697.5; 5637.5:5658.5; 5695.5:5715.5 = 3.5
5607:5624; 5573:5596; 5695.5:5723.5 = -0.7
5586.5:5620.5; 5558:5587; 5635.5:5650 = 0.6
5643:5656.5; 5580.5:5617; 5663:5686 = -0.9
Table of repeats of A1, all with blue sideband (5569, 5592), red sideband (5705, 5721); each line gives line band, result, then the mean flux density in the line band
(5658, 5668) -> 1.7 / 51.4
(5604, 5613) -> 0.0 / 57.2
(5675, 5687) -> 1.2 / 56.9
